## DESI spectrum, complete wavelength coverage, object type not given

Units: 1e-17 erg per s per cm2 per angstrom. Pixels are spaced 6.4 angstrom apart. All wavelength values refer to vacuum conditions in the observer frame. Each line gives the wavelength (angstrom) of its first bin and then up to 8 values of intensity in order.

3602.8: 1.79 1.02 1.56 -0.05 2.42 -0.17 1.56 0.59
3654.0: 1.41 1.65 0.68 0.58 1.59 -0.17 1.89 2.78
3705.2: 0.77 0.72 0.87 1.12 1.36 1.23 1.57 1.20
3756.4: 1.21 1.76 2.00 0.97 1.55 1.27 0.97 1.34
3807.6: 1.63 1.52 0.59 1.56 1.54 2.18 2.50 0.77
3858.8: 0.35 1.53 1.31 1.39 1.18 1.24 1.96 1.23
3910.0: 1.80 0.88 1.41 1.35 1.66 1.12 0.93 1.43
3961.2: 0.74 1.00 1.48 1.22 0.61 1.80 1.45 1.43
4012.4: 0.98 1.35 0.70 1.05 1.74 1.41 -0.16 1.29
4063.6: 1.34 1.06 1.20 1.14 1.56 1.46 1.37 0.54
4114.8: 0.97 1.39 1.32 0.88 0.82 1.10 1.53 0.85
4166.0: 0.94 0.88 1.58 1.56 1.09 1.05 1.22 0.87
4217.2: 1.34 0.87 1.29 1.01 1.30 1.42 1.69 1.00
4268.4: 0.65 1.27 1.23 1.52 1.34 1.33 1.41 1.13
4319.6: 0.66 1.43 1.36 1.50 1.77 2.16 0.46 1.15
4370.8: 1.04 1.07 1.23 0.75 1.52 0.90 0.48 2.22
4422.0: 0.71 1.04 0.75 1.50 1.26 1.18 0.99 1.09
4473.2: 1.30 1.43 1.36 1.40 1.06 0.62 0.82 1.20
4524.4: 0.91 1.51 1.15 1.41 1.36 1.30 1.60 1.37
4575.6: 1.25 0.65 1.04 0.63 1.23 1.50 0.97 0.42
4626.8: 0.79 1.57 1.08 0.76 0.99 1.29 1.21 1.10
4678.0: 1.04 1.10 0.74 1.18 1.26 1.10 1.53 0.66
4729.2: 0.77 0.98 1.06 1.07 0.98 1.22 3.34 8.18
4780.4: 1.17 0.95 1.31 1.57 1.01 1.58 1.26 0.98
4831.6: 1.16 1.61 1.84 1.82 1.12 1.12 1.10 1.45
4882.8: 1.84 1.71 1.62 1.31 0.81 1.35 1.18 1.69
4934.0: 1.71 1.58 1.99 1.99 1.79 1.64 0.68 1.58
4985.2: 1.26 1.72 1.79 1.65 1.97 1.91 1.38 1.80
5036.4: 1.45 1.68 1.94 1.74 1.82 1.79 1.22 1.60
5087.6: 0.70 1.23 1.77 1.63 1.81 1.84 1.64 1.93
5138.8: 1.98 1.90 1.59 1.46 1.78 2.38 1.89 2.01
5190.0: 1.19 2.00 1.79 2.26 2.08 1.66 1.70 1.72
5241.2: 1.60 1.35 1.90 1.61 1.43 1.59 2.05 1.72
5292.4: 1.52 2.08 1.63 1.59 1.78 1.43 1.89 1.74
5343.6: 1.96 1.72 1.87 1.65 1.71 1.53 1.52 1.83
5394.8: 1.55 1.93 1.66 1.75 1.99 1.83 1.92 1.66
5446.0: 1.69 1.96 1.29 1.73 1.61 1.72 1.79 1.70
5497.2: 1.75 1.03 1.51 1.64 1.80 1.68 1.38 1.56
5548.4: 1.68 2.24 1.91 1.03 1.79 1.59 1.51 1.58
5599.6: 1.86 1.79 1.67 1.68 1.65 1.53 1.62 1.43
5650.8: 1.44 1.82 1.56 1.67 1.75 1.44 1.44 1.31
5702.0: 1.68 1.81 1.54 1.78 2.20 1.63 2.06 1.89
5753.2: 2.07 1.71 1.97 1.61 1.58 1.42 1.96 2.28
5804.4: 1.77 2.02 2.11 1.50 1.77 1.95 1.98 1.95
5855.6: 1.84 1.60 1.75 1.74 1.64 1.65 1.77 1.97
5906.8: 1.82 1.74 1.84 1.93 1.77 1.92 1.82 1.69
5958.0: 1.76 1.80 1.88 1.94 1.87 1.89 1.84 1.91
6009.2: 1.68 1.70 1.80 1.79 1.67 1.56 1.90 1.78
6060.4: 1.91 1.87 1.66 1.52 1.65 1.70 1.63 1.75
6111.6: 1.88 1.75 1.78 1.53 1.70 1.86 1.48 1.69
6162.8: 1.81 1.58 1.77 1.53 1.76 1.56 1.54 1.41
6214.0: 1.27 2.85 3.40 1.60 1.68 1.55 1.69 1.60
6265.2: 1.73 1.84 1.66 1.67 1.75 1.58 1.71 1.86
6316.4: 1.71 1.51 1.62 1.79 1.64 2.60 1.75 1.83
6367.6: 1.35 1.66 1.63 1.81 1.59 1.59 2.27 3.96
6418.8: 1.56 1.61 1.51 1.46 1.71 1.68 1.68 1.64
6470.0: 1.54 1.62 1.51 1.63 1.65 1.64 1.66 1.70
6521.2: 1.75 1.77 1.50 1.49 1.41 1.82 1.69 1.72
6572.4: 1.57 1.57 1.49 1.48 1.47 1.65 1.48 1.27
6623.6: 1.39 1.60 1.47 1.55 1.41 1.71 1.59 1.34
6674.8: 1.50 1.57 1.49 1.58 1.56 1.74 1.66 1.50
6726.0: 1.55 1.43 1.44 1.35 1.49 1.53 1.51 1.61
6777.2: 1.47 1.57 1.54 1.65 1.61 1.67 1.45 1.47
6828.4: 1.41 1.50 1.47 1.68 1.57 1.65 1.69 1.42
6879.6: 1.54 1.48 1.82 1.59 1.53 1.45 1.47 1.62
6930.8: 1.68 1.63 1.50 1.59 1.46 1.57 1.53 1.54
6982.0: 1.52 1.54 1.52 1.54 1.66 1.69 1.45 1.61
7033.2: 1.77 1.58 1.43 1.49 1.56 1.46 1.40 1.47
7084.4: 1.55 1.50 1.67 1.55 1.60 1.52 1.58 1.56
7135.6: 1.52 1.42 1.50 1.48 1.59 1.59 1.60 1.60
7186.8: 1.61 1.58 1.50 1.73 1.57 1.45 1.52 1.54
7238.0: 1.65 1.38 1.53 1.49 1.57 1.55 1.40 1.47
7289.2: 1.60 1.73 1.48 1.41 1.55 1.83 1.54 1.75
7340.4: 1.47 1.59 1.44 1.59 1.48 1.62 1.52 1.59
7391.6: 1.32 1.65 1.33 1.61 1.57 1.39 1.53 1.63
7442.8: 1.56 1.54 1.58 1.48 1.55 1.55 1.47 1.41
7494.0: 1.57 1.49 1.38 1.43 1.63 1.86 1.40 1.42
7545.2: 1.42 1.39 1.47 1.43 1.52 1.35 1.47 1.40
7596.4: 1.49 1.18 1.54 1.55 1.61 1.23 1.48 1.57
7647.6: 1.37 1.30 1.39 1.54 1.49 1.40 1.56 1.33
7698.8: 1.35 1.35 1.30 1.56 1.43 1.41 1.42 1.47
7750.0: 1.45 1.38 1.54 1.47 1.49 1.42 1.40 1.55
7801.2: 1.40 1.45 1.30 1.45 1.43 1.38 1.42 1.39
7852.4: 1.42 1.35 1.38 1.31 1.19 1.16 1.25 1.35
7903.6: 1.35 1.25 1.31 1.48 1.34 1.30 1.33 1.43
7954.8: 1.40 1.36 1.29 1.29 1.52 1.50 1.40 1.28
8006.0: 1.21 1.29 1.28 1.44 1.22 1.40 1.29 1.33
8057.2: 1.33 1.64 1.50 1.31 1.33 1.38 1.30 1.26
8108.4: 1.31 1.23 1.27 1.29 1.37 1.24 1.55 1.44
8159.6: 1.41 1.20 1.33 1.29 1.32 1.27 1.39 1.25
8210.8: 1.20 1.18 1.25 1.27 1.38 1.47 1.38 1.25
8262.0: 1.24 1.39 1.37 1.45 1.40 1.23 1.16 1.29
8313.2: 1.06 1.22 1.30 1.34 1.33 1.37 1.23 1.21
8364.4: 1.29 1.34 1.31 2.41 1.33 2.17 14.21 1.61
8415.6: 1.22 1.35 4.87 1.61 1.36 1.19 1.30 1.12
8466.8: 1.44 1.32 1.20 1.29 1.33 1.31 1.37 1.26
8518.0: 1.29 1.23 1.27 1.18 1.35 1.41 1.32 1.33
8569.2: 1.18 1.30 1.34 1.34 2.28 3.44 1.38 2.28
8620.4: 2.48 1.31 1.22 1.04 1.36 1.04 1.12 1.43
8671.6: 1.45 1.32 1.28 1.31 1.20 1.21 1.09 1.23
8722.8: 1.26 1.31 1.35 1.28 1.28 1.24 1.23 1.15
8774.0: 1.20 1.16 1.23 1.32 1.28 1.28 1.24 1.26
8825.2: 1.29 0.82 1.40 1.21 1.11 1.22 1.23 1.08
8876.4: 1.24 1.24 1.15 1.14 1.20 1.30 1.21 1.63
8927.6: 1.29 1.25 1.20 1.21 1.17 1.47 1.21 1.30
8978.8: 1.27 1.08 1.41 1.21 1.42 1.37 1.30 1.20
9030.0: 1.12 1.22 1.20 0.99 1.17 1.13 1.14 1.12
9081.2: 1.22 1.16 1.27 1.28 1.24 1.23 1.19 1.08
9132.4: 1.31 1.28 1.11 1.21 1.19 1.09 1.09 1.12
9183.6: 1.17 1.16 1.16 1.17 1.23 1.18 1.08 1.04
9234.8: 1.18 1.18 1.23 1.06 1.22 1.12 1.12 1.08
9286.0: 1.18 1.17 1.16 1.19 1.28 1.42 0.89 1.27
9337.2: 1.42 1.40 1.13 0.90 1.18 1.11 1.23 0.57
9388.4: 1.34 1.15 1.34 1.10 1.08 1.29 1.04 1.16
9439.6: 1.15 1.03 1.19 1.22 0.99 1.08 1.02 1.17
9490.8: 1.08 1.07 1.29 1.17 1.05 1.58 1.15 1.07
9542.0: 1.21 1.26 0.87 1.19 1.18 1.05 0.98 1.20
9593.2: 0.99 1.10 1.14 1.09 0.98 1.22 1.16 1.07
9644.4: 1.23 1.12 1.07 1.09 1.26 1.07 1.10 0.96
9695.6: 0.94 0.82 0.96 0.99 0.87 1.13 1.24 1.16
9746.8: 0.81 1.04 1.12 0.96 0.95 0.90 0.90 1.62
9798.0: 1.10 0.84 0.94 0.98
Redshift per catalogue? 0.280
